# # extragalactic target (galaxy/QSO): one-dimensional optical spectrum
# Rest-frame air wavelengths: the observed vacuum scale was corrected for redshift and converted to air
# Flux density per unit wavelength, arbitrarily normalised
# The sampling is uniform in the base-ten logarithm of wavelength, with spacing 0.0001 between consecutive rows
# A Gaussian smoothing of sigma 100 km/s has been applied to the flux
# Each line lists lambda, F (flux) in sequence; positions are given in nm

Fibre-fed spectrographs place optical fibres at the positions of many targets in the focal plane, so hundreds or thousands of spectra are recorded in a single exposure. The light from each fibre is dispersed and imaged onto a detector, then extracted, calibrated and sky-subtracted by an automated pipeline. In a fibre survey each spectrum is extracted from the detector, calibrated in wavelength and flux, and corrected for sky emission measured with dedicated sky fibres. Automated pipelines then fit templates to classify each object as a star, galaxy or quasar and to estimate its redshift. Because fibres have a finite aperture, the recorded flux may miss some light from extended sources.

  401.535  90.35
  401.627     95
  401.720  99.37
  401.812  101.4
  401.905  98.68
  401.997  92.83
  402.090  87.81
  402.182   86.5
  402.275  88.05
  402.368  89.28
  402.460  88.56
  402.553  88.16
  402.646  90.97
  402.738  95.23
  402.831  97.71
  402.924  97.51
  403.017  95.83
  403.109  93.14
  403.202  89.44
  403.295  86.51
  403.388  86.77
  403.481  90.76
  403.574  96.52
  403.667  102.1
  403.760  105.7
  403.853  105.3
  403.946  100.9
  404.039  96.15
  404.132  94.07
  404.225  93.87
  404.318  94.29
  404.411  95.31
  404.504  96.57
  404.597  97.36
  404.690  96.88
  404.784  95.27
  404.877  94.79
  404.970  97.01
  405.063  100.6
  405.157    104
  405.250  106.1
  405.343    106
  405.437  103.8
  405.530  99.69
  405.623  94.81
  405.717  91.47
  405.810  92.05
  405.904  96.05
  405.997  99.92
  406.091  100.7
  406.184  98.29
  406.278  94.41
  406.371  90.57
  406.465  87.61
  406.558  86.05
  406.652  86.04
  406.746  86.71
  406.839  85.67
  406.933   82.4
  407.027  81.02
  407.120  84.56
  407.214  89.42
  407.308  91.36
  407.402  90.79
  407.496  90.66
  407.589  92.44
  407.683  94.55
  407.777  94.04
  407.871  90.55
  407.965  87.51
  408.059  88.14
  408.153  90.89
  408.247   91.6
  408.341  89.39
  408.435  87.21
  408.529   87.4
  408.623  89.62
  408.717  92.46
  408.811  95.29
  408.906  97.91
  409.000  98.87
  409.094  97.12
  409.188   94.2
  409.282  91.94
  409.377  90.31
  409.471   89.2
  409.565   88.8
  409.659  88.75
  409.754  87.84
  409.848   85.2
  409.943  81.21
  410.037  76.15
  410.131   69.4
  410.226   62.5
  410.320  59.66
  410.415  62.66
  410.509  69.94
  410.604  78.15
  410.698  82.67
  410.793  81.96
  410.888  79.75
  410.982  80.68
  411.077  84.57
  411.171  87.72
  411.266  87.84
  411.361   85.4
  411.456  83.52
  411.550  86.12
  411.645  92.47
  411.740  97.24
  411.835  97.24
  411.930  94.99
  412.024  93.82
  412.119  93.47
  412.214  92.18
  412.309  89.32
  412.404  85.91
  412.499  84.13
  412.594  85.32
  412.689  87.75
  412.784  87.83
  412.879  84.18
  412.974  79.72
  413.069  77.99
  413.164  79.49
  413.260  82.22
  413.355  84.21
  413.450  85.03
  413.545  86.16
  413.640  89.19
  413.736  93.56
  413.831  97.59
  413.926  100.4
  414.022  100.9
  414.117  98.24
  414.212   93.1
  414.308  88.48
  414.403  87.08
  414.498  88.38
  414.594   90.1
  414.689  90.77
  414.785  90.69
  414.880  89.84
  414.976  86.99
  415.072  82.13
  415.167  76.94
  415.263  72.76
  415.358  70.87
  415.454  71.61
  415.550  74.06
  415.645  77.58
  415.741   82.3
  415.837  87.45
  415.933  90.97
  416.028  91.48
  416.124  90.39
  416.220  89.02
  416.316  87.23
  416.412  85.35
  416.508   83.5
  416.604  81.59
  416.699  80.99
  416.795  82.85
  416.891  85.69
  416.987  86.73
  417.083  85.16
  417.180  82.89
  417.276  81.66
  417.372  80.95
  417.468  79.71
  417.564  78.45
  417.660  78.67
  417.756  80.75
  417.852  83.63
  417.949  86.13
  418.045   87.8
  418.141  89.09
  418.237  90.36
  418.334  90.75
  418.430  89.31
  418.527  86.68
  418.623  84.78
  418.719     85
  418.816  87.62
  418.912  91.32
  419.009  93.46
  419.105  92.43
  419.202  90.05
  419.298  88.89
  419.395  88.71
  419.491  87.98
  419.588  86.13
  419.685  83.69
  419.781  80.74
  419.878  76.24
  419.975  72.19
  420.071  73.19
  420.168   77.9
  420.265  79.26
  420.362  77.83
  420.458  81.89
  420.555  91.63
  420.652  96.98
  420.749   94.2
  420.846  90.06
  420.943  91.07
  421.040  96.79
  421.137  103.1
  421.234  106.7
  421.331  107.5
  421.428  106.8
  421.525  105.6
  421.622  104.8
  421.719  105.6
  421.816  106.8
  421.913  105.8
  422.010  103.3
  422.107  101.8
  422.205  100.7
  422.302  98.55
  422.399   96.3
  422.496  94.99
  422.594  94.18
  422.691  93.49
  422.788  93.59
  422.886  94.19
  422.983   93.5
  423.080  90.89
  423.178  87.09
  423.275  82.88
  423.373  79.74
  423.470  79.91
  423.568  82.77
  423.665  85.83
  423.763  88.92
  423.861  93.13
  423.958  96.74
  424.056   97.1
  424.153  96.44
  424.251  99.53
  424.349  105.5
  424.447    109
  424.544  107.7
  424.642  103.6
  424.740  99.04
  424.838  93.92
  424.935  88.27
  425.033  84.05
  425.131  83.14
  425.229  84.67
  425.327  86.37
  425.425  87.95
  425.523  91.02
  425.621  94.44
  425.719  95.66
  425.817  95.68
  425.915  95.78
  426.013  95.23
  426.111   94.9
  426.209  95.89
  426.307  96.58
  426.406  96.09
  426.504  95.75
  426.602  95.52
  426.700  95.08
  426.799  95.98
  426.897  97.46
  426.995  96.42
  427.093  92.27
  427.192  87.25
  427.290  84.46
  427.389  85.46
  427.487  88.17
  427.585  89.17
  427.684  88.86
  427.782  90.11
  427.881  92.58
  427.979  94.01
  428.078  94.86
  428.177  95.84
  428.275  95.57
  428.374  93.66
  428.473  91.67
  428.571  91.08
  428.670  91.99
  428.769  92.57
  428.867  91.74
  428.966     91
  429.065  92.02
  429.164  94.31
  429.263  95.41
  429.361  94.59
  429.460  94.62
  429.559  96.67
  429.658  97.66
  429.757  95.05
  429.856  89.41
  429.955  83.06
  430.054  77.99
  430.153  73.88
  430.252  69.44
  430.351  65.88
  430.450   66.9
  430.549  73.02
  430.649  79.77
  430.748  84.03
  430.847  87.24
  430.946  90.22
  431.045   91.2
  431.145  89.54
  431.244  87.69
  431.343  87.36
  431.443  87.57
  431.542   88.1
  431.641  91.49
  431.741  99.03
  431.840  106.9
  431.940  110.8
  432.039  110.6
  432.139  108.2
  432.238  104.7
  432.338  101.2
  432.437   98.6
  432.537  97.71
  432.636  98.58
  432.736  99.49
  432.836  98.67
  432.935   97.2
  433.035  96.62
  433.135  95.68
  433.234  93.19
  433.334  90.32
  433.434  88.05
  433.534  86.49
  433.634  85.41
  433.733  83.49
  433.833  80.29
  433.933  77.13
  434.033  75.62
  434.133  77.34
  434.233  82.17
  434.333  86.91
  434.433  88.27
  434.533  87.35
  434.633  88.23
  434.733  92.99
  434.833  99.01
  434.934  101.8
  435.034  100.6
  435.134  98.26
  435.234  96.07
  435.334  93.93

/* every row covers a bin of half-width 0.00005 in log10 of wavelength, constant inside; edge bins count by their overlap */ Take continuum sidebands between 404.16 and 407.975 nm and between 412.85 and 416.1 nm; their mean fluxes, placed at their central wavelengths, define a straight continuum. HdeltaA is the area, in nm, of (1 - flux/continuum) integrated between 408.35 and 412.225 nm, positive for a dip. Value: 0.17 nm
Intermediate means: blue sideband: 93.7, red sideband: 86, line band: 85.9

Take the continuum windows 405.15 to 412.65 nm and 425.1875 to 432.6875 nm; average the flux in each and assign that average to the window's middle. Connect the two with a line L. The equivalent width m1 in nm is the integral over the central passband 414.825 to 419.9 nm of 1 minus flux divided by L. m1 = 0.31 nm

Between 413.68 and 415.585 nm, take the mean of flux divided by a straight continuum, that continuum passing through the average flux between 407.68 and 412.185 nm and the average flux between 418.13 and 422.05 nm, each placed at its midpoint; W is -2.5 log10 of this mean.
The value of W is 0.018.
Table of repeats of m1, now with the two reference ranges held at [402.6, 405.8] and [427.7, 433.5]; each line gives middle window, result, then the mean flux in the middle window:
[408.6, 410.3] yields 0.154 nm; 87.1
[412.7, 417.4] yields 0.453 nm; 85.6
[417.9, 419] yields 0.068 nm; 88.2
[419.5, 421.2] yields 0.146 nm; 85.7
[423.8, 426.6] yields -0.068 nm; 95.1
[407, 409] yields 0.114 nm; 90.6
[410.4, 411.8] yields 0.179 nm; 83.3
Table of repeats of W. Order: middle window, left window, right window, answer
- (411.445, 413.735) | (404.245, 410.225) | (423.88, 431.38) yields 0.05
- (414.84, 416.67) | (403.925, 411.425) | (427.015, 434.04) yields 0.09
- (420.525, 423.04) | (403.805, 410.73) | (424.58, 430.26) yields -0.09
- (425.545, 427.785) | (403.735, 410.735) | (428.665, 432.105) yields -0.05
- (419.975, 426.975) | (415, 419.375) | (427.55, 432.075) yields -0.08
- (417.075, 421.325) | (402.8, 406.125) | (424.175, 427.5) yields 0.10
